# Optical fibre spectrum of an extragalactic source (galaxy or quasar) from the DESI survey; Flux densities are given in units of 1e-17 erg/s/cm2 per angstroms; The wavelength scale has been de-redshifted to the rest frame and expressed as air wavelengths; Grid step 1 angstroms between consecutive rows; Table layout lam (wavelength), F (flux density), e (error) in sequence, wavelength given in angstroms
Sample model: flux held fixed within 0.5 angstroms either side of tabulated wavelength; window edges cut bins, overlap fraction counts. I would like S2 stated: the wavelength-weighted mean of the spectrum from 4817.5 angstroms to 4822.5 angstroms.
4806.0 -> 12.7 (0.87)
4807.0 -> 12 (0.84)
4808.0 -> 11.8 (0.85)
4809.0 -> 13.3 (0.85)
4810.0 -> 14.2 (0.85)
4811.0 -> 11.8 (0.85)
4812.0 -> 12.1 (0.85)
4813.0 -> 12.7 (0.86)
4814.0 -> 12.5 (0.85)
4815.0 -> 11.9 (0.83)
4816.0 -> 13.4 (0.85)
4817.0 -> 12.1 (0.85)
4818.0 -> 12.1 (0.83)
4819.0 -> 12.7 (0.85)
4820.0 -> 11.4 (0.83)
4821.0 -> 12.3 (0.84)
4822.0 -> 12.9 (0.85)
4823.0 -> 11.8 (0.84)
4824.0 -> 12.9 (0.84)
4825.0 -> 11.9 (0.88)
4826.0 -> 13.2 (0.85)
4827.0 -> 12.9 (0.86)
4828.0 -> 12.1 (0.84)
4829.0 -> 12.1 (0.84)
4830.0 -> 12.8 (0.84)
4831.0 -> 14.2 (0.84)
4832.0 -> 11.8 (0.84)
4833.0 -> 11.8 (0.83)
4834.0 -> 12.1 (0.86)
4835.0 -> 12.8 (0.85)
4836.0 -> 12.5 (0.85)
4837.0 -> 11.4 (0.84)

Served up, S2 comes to 12.3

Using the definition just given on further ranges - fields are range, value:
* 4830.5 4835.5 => 12.5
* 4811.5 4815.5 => 12.3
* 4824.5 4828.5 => 12.5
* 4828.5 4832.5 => 12.7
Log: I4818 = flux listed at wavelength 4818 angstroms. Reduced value 12.1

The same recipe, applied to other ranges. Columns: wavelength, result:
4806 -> 12.7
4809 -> 13.3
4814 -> 12.5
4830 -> 12.8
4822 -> 12.9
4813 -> 12.7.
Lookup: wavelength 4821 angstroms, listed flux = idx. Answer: 12.3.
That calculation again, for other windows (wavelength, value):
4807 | 12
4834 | 12.1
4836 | 12.5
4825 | 11.9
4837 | 11.4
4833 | 11.8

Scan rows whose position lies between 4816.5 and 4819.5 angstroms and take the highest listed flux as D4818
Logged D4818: 12.7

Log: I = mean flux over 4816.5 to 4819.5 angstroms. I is 12.3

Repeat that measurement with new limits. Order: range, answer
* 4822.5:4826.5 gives 12.4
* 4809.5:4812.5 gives 12.7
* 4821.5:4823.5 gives 12.4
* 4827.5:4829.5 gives 12.1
